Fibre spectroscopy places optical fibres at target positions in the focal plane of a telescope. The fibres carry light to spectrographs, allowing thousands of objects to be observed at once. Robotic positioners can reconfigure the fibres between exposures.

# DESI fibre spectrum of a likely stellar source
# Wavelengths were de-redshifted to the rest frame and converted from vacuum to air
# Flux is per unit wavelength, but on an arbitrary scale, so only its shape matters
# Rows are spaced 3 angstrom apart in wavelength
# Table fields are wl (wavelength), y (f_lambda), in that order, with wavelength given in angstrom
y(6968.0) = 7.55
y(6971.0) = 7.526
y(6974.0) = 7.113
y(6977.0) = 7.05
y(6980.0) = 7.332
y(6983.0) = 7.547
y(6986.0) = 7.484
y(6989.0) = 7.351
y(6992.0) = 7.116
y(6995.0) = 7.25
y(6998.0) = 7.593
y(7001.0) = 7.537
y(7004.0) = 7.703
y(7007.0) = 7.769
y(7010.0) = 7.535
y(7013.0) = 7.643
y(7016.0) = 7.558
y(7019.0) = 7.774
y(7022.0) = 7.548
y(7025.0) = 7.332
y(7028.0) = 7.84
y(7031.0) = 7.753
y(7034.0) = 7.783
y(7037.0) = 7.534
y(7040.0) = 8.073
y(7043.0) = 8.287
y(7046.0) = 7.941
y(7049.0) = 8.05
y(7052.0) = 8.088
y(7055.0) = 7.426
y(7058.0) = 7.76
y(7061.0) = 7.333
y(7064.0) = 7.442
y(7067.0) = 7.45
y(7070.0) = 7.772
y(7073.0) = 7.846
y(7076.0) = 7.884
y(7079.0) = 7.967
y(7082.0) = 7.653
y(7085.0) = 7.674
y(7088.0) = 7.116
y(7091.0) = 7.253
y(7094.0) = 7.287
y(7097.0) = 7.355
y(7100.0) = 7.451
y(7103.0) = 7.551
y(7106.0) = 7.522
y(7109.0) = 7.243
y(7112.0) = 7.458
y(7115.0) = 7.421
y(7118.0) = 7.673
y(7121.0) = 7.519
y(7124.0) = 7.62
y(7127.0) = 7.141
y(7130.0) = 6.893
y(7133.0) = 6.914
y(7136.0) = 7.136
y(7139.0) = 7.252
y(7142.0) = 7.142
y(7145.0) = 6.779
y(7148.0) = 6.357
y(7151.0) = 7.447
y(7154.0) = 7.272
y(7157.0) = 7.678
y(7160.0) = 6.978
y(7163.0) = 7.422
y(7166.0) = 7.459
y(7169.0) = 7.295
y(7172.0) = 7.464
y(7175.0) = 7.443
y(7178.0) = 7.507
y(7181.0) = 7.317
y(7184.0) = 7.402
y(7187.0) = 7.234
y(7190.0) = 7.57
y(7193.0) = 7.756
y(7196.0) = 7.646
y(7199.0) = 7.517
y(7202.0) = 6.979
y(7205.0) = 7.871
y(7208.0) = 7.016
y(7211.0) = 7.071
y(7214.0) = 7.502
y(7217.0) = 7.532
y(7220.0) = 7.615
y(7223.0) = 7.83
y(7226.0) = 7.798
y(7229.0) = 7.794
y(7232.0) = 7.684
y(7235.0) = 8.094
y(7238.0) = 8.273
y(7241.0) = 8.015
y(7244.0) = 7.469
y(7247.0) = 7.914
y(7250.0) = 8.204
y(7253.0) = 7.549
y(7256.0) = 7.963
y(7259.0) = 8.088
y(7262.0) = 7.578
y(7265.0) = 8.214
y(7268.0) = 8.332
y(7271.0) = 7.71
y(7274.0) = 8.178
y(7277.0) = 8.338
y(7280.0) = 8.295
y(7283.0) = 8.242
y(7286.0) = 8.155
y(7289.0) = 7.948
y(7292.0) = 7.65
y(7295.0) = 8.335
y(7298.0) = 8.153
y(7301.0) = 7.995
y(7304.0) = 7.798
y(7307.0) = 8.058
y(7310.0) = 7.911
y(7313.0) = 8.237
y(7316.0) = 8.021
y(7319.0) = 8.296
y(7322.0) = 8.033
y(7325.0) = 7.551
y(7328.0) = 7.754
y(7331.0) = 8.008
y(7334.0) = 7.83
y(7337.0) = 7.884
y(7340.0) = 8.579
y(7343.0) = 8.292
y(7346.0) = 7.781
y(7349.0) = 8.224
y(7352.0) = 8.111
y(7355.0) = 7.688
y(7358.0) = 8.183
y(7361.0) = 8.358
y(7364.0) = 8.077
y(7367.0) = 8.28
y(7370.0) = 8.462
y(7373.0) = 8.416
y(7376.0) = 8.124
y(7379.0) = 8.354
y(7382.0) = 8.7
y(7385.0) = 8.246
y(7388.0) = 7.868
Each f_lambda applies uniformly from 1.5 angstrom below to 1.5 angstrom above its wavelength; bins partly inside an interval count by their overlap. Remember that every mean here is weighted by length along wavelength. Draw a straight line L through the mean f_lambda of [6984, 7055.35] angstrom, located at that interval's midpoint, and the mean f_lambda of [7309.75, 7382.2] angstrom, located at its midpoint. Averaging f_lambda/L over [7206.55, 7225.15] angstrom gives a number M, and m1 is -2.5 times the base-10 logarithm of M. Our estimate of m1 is 0.07 mag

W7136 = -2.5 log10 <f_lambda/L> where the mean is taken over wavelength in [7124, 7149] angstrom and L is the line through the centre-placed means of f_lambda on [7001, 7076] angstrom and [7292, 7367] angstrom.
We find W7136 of 0.12 mag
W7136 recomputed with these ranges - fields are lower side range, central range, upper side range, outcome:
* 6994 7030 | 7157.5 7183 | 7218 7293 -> 0.07 mag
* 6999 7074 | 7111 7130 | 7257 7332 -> 0.06 mag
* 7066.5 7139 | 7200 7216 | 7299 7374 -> 0.06 mag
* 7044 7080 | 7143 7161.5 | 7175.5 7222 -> 0.07 mag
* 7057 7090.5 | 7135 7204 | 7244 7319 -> 0.07 mag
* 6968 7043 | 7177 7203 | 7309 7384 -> 0.06 mag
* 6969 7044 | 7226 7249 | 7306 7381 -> 0.01 mag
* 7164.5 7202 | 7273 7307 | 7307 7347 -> -0.03 mag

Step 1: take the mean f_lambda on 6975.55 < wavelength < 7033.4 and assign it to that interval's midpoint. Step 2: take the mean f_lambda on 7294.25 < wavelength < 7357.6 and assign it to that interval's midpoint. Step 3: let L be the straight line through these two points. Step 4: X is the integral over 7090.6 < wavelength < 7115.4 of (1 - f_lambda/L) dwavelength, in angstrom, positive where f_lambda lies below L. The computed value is 0.88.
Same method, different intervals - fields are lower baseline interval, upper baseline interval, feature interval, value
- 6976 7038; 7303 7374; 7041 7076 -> -0.73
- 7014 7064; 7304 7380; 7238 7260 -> 0.22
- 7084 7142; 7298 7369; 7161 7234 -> 1.13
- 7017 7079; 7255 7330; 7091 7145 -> 3.58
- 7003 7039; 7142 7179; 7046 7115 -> -0.87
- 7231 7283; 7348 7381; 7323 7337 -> 0.59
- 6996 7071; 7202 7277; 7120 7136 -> 1.12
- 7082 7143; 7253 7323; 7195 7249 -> 0.95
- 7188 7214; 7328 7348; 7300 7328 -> -0.14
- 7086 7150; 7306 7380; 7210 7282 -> -1.41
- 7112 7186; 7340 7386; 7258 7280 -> -0.75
